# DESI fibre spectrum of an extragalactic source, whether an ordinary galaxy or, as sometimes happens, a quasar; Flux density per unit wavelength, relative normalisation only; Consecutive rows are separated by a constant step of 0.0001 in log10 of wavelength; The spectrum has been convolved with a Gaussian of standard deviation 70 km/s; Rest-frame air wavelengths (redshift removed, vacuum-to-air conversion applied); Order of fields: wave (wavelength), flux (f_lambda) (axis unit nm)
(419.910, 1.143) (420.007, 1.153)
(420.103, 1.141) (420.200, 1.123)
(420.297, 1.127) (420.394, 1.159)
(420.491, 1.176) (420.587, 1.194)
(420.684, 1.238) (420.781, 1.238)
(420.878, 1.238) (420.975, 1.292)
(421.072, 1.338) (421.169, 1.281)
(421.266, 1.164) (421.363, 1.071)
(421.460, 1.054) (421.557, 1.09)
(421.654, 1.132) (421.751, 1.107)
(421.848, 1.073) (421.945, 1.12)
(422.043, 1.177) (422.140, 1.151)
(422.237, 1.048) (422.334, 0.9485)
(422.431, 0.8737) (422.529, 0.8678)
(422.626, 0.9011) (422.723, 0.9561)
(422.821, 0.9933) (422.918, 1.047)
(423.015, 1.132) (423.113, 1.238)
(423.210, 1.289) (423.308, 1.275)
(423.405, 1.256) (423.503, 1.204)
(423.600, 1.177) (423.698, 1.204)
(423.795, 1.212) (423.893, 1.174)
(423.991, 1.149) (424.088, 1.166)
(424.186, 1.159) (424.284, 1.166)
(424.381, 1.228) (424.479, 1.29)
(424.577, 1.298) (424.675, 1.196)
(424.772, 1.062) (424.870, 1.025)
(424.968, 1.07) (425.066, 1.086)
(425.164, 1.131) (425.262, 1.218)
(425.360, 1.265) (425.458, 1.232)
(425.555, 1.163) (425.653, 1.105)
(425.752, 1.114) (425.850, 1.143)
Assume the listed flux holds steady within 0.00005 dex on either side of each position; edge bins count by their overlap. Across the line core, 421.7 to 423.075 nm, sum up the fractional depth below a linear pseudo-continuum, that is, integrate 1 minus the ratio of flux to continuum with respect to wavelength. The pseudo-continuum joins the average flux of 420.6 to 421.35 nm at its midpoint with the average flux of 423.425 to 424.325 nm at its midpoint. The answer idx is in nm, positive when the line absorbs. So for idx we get 0.207 nm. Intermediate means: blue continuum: 1.24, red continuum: 1.18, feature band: 1.03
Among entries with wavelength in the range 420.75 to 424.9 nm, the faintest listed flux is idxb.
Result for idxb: 0.8678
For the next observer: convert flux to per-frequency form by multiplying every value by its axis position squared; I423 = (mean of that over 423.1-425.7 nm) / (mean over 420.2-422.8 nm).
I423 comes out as 1.08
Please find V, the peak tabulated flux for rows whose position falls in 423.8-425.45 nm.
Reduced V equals 1.298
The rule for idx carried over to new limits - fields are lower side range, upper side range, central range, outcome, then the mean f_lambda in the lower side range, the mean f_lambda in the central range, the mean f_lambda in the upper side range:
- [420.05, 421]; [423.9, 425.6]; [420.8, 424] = 0.14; 1.19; 1.13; 1.17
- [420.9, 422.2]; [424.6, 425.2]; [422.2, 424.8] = -0.01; 1.16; 1.13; 1.1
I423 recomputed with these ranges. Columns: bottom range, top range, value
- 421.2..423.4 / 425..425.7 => 1.10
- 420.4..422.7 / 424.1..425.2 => 1.05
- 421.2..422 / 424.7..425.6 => 1.05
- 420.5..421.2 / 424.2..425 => 0.95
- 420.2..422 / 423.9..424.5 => 1.03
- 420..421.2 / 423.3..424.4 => 1.00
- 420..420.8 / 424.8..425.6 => 1.00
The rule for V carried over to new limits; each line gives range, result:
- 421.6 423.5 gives 1.289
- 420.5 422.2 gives 1.338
